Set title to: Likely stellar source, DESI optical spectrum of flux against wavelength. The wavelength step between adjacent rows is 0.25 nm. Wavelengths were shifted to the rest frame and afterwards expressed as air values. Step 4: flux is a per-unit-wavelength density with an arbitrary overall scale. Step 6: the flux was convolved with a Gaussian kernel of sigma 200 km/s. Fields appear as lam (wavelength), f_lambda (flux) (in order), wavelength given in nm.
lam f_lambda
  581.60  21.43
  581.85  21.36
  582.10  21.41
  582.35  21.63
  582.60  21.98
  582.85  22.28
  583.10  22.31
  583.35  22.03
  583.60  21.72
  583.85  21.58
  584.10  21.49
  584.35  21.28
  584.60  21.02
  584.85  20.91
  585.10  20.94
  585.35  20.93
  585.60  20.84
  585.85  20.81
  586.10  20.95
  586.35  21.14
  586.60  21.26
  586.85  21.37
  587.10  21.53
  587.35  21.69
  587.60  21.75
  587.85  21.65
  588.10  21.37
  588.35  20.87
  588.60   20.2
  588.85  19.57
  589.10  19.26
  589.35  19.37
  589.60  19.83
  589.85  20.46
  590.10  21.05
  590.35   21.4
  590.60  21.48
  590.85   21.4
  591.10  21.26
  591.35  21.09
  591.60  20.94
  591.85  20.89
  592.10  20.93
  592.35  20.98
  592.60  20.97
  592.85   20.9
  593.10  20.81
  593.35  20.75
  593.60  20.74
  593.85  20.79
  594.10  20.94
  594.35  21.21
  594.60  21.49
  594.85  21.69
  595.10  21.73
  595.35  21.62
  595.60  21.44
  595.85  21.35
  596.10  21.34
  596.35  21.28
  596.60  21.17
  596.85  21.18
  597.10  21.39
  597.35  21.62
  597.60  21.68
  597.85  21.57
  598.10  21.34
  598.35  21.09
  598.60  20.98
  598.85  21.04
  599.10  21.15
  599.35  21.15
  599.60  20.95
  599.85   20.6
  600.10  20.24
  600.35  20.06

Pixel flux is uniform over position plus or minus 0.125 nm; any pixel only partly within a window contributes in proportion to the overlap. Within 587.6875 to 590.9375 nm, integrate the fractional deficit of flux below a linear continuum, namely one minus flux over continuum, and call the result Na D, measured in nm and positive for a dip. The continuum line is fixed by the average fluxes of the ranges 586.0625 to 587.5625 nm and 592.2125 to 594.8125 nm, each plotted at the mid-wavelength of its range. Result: 0.09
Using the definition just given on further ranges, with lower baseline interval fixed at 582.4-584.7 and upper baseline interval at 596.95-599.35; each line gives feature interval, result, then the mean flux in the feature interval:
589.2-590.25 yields 0.07 nm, 20.2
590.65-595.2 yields 0.08 nm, 21.1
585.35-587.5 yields 0.05 nm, 21.2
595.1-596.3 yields 0.00 nm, 21.5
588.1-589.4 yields 0.09 nm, 20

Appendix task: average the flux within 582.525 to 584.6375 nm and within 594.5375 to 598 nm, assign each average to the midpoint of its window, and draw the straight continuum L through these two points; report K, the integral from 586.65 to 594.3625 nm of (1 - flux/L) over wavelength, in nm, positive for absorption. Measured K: 0.26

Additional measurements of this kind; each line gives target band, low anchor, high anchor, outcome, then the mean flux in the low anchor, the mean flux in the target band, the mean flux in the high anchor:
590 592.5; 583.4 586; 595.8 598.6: 0.015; 21.2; 21.1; 21.3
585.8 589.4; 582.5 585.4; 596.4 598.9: 0.101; 21.6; 20.9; 21.3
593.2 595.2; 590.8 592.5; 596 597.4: 0.003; 21.1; 21.2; 21.3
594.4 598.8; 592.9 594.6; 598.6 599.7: -0.085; 20.9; 21.4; 21.1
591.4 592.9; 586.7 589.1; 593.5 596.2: 0.018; 21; 20.9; 21.3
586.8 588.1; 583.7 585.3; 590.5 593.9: -0.029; 21.2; 21.6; 21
